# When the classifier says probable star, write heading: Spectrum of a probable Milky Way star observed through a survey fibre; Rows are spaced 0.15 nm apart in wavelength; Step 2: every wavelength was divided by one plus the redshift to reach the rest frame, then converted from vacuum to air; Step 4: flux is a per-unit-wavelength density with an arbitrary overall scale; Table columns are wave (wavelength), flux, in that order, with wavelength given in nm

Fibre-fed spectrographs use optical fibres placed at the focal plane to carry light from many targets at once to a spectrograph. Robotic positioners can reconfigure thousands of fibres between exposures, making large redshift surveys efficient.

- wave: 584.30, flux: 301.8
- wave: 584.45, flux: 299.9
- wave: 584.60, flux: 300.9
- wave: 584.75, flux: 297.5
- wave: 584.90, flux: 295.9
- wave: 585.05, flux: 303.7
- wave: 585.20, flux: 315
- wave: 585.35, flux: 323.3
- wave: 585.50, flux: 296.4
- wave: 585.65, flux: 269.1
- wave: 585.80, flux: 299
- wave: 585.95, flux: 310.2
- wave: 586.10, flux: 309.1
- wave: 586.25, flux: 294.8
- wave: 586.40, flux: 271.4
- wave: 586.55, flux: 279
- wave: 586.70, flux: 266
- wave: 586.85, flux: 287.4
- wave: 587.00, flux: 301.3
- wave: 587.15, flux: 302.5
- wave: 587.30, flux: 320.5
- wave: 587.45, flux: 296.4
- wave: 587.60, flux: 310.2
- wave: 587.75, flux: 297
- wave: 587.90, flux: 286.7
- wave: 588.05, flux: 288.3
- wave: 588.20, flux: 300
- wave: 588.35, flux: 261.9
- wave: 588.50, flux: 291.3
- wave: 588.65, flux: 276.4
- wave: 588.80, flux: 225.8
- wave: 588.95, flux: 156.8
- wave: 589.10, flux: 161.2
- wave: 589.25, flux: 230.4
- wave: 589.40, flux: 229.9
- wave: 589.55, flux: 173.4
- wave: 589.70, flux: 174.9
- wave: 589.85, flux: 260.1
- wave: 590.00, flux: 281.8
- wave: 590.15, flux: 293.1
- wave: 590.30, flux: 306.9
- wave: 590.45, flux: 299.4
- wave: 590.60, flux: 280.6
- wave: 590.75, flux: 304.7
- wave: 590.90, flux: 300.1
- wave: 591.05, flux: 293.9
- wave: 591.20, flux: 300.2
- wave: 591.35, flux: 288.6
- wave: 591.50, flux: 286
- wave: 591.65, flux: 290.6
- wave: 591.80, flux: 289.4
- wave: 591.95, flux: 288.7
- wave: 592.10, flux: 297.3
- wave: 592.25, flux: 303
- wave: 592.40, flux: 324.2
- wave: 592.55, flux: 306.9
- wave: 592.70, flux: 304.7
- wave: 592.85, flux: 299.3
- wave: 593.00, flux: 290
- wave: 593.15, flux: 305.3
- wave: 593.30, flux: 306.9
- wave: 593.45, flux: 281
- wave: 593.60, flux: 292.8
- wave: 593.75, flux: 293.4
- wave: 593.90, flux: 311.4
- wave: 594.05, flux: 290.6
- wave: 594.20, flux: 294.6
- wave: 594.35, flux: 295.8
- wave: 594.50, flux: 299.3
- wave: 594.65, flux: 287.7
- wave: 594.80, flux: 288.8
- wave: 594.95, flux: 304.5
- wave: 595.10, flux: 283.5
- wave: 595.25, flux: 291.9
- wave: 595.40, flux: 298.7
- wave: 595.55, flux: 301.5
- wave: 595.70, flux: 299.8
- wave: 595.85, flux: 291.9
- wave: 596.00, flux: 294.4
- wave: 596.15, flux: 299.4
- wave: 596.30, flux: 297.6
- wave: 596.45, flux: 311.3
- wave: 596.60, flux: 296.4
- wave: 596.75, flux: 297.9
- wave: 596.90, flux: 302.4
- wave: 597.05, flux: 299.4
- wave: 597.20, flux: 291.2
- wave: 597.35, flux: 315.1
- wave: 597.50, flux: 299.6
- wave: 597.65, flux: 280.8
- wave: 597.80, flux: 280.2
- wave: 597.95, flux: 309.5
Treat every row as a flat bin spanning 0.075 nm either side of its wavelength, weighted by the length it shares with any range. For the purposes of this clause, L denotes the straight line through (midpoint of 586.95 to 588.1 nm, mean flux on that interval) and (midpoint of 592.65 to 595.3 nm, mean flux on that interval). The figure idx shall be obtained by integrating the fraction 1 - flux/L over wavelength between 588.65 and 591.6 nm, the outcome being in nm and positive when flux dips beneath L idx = 0.42 nm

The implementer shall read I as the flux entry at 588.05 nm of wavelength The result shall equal 288.3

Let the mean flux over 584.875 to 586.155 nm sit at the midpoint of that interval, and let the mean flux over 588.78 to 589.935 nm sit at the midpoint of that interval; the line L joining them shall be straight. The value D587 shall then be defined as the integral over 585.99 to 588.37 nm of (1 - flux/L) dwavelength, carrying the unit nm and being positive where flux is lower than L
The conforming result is -0.33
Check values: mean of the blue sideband 303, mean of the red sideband 201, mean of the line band 293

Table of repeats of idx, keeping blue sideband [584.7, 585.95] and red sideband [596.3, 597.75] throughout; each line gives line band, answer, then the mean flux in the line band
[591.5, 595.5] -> 0.04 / 297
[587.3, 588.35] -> 0.02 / 296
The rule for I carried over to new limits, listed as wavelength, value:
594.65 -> 287.7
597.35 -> 315.1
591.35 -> 288.6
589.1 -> 161.2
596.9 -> 302.4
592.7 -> 304.7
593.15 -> 305.3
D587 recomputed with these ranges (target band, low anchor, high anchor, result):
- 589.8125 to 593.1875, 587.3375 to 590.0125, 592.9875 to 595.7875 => -0.28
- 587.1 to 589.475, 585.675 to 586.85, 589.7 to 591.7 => 0.20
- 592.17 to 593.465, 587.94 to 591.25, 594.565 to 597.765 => -0.12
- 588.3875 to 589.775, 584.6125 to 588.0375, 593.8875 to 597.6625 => 0.38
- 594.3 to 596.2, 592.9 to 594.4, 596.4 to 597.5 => 0.02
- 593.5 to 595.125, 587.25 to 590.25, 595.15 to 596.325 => -0.04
